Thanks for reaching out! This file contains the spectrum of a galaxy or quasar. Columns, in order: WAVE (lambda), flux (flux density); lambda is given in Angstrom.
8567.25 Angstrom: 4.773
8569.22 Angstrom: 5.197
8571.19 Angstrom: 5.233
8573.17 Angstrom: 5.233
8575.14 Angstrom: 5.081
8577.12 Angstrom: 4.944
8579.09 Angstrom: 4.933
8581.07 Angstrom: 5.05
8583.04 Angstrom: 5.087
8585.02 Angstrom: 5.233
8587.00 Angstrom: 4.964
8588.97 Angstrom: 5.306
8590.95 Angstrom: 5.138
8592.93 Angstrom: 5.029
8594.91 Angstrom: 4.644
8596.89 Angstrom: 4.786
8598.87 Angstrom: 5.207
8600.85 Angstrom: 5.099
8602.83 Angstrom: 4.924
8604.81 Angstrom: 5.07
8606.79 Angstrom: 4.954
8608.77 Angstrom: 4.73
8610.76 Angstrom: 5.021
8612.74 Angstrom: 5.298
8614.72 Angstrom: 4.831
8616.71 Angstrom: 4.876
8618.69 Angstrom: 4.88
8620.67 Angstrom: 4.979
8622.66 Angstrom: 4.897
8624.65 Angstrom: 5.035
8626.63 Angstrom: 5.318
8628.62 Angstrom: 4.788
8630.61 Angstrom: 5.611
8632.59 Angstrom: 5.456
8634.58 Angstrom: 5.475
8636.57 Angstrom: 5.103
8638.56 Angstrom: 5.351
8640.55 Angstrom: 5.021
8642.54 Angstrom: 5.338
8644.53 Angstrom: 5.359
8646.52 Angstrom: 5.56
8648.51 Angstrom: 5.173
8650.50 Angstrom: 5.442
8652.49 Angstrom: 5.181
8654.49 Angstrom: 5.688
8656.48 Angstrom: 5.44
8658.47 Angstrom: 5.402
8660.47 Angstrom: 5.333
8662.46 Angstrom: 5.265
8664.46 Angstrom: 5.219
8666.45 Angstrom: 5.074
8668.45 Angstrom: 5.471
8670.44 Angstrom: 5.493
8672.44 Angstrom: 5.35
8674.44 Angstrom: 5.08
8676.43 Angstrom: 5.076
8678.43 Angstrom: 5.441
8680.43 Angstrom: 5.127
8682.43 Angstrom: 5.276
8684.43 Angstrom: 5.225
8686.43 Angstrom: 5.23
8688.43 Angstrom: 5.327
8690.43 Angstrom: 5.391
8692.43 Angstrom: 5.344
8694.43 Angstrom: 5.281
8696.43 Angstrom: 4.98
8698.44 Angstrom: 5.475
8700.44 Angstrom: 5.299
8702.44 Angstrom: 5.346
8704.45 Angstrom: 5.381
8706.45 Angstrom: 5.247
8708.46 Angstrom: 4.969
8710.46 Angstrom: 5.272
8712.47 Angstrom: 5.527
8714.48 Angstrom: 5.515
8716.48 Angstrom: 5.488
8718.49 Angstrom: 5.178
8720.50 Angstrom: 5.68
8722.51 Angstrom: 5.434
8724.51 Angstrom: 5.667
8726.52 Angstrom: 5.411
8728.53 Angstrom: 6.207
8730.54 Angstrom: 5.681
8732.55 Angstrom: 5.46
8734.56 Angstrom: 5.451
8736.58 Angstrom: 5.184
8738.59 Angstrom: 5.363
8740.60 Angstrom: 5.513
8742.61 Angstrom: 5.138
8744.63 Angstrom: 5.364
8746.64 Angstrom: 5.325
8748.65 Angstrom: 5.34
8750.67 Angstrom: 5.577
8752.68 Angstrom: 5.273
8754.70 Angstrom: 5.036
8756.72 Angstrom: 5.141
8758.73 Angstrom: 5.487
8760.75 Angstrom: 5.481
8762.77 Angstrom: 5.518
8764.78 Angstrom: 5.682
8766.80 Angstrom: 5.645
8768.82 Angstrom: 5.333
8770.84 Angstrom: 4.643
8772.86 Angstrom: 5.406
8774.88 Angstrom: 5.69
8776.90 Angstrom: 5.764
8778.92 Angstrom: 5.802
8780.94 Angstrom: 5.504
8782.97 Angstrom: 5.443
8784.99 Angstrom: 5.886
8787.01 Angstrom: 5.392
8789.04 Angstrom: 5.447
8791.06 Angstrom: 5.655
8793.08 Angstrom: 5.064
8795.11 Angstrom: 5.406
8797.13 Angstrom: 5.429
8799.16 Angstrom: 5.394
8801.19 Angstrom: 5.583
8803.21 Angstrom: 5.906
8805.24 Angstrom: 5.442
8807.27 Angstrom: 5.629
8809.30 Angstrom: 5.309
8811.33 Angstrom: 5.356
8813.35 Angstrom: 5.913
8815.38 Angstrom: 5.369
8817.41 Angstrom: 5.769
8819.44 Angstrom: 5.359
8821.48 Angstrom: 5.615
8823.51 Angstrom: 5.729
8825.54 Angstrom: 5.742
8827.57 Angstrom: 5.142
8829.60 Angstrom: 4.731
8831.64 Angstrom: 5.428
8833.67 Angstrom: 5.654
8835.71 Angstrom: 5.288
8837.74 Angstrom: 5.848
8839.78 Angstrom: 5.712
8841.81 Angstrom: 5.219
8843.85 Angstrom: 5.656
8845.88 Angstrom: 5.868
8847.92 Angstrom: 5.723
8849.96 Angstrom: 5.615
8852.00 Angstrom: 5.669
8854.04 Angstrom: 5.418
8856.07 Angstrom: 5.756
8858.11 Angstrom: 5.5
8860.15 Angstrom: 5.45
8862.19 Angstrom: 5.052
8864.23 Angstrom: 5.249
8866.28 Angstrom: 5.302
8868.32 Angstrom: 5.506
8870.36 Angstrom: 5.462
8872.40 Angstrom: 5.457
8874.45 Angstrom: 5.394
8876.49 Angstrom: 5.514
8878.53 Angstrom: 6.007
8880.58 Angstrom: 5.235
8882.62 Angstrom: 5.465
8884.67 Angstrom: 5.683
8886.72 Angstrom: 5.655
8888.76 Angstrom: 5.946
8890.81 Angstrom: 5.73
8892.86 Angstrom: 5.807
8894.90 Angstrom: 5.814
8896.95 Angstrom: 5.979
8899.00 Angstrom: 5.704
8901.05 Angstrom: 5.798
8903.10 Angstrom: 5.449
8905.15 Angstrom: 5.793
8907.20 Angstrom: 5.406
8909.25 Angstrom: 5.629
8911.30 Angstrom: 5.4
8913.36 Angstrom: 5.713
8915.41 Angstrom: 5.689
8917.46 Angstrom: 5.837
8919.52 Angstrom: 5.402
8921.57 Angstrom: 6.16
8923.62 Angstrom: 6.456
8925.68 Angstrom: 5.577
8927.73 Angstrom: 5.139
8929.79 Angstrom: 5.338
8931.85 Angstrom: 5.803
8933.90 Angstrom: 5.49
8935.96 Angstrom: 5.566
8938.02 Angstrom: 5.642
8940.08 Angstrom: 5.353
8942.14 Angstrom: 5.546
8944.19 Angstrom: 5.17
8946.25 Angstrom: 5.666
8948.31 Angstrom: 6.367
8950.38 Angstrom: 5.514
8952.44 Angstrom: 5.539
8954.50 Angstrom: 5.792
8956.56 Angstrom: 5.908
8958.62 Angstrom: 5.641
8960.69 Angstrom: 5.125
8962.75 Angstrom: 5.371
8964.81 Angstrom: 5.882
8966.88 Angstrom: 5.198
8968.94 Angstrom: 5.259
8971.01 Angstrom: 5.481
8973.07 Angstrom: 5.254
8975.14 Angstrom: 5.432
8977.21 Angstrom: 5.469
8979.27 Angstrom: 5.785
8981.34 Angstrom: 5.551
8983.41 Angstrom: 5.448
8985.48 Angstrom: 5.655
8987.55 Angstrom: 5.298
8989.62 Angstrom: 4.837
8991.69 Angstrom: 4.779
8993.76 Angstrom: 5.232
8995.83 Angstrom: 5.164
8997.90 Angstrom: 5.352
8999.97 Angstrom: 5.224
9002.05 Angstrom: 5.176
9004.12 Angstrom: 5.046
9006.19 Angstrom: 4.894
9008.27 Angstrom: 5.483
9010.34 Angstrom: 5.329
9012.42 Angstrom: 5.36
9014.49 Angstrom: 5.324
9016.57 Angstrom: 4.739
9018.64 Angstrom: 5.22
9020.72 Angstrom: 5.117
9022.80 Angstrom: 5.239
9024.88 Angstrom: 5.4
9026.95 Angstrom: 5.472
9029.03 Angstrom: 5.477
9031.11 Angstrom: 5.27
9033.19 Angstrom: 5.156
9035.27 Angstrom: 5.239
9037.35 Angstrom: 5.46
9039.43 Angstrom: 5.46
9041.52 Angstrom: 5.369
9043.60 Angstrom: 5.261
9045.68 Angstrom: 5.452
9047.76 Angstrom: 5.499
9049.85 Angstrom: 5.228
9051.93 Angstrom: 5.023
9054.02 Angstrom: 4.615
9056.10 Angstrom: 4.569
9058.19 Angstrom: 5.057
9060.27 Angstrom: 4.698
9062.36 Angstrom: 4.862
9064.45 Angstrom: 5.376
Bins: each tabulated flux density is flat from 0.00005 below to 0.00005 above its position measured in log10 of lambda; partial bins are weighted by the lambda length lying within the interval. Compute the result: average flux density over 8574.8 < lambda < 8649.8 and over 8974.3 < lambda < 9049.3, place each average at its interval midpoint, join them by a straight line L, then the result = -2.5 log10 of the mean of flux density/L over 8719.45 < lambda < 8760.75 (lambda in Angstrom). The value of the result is -0.06 mag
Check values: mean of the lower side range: 5.1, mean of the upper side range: 5.3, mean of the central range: 5.44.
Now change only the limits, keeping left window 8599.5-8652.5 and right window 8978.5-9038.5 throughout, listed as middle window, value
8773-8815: -0.07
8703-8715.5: -0.03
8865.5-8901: -0.08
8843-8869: -0.06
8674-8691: -0.02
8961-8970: -0.03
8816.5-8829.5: -0.06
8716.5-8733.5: -0.08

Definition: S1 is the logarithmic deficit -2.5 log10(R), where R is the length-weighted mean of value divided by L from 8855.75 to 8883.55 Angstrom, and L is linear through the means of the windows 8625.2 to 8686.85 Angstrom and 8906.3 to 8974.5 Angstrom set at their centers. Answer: 0.014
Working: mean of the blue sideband 5.3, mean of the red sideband 5.58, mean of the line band 5.45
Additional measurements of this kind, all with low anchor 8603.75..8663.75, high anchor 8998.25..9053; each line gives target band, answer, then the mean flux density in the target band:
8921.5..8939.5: -0.08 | 5.65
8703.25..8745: -0.05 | 5.43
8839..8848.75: -0.08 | 5.64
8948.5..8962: -0.07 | 5.63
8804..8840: -0.05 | 5.5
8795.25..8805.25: -0.07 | 5.55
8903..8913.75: -0.06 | 5.56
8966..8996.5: -0.01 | 5.33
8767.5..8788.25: -0.05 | 5.49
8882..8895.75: -0.10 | 5.74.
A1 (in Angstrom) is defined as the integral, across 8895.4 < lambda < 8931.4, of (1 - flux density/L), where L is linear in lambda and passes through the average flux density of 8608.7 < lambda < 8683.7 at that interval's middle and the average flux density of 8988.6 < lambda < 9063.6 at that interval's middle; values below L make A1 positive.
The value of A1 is -3.4 Angstrom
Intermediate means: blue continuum 5.23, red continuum 5.17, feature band 5.68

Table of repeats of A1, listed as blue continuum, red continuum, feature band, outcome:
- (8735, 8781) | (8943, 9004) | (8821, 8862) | -0.9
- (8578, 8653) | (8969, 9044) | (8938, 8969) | -1.8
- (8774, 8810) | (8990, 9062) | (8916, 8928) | -1.0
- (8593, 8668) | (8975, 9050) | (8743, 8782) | -1.6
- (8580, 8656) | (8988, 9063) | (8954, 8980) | -1.7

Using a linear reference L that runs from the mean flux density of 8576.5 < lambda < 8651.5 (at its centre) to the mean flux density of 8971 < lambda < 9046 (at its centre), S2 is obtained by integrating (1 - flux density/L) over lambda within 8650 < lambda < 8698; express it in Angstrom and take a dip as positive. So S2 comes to -1.54 Angstrom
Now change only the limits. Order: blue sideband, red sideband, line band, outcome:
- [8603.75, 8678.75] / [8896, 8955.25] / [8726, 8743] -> -0.48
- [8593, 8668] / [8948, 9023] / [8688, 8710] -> -0.33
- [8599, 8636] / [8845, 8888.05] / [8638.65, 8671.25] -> -1.27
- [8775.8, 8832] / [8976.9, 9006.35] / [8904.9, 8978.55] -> -3.46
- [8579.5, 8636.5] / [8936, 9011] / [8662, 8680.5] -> -0.52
